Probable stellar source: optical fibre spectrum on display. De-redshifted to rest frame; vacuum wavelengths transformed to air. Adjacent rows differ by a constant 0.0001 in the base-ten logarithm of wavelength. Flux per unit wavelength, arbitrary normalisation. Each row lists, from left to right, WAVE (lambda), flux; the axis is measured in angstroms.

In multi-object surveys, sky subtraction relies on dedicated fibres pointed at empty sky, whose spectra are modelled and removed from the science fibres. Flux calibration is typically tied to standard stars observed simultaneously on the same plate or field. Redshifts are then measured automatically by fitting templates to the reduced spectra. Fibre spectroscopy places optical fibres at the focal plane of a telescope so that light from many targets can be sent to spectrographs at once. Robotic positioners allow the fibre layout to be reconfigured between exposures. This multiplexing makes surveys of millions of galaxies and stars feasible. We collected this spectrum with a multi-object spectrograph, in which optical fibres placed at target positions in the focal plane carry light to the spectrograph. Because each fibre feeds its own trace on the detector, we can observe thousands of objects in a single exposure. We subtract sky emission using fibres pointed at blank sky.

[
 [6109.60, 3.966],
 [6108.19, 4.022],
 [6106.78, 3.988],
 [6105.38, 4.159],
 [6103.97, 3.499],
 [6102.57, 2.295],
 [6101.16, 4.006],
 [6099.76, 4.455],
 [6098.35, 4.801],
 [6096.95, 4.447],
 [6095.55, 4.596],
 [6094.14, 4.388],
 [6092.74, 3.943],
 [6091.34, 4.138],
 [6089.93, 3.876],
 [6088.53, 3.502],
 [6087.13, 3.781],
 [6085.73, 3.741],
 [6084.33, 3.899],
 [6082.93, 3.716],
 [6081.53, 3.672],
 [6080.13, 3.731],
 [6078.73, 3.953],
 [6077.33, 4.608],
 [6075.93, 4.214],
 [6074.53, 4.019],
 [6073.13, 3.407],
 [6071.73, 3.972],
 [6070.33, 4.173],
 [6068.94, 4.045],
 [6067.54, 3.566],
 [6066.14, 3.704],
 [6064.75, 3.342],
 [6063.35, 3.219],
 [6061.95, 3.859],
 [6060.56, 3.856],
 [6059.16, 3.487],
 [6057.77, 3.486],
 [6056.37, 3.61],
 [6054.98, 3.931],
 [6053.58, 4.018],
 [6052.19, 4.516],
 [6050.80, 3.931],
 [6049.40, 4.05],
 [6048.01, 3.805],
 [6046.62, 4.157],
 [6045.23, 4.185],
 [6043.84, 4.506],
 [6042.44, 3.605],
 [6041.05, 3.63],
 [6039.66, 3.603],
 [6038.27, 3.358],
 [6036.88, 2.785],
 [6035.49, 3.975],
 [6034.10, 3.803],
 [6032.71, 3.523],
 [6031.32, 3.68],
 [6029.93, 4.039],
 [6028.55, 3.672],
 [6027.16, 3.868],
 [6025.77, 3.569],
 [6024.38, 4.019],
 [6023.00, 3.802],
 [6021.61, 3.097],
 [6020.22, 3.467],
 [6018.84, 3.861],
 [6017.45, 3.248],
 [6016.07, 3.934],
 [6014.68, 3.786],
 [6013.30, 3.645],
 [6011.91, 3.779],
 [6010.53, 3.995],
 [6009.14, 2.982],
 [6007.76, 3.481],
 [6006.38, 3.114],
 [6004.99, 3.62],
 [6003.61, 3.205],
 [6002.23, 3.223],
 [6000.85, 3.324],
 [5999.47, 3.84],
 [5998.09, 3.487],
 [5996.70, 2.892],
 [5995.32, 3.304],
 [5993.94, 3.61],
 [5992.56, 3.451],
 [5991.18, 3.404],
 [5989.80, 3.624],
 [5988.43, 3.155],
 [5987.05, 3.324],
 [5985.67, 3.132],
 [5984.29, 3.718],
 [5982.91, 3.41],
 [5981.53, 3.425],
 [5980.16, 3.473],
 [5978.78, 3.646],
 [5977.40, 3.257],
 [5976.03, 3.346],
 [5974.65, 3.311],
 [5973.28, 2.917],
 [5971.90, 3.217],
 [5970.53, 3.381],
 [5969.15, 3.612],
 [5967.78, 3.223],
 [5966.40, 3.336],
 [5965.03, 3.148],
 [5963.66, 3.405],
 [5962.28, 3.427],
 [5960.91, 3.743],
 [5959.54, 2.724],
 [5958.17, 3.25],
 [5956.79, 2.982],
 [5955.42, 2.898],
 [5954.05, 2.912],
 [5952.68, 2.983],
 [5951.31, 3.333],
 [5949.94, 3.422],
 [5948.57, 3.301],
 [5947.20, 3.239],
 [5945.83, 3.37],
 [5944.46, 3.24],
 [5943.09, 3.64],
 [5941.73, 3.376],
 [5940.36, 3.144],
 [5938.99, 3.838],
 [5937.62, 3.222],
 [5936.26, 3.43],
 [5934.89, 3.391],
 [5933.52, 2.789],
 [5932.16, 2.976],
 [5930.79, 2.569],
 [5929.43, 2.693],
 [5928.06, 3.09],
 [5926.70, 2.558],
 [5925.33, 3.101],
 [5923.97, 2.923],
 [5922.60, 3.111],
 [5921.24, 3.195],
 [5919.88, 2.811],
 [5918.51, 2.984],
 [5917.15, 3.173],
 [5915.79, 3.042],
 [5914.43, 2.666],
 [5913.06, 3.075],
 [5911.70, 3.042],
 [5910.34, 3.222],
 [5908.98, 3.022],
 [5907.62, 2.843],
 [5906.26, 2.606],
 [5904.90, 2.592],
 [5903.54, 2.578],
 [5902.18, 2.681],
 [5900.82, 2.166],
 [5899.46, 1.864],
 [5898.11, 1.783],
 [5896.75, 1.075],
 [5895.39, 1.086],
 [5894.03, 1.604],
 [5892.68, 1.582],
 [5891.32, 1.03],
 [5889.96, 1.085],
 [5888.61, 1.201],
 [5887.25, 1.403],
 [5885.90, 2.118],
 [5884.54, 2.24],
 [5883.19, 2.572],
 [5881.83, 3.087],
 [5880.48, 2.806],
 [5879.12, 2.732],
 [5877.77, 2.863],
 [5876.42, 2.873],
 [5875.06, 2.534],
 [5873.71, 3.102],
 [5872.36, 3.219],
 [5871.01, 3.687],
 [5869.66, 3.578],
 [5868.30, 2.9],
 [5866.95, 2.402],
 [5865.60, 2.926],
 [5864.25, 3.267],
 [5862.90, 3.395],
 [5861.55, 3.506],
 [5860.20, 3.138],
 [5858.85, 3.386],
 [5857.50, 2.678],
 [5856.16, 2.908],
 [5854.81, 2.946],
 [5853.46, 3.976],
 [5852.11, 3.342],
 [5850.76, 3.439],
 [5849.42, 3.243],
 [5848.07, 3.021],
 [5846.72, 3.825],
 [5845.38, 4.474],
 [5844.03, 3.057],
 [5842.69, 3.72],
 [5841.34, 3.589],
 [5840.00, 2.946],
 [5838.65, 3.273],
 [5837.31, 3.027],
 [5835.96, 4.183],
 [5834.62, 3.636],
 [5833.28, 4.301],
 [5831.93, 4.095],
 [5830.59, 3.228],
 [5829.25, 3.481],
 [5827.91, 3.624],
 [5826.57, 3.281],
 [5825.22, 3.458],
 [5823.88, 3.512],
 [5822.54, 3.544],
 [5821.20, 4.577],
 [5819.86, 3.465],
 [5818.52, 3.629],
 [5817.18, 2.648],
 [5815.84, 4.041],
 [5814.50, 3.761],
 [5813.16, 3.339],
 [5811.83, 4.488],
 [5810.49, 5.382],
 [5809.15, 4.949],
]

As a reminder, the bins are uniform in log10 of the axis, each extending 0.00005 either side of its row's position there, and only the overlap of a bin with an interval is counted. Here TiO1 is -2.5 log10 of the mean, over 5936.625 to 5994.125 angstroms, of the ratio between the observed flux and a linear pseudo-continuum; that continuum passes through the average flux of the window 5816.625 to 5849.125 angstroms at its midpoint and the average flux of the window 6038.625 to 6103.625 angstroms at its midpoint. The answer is 0.13 mag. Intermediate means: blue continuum 3.57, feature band 3.32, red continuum 3.9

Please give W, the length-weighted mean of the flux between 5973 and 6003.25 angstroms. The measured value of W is 3.38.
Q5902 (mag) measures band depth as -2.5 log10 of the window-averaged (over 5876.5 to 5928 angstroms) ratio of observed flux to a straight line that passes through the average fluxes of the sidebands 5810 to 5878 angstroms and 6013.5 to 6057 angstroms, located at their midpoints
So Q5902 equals 0.41 mag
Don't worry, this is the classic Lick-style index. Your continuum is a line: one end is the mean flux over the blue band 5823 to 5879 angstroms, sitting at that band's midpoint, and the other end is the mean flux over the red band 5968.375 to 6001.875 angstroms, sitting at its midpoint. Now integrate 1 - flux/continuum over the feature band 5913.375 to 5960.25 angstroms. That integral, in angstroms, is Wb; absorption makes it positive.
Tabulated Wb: 3.72 angstroms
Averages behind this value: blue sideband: 3.34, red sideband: 3.38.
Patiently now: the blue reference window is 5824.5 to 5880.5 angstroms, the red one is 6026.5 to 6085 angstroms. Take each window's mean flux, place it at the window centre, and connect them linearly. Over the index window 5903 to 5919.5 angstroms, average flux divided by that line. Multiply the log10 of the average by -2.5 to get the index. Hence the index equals 0.190 mag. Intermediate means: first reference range 3.32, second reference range 3.81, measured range 2.9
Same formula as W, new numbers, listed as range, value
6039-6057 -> 3.97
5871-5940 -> 2.6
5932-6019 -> 3.36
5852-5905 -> 2.54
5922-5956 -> 3.14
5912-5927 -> 2.98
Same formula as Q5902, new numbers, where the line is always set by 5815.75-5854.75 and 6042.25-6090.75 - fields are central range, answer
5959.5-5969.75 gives 0.11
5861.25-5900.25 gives 0.45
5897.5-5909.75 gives 0.42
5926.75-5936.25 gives 0.25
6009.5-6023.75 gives 0.04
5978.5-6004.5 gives 0.11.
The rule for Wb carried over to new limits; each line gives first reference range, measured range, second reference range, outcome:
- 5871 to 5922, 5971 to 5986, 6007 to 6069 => -0.8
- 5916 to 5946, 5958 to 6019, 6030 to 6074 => 0.4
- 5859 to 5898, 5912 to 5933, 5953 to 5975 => -0.6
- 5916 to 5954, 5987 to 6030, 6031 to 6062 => 0.6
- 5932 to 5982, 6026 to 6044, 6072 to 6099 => 0.3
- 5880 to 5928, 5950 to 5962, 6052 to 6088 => -1.2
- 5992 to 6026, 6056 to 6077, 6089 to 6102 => 1.4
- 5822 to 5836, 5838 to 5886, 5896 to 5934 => 2.2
